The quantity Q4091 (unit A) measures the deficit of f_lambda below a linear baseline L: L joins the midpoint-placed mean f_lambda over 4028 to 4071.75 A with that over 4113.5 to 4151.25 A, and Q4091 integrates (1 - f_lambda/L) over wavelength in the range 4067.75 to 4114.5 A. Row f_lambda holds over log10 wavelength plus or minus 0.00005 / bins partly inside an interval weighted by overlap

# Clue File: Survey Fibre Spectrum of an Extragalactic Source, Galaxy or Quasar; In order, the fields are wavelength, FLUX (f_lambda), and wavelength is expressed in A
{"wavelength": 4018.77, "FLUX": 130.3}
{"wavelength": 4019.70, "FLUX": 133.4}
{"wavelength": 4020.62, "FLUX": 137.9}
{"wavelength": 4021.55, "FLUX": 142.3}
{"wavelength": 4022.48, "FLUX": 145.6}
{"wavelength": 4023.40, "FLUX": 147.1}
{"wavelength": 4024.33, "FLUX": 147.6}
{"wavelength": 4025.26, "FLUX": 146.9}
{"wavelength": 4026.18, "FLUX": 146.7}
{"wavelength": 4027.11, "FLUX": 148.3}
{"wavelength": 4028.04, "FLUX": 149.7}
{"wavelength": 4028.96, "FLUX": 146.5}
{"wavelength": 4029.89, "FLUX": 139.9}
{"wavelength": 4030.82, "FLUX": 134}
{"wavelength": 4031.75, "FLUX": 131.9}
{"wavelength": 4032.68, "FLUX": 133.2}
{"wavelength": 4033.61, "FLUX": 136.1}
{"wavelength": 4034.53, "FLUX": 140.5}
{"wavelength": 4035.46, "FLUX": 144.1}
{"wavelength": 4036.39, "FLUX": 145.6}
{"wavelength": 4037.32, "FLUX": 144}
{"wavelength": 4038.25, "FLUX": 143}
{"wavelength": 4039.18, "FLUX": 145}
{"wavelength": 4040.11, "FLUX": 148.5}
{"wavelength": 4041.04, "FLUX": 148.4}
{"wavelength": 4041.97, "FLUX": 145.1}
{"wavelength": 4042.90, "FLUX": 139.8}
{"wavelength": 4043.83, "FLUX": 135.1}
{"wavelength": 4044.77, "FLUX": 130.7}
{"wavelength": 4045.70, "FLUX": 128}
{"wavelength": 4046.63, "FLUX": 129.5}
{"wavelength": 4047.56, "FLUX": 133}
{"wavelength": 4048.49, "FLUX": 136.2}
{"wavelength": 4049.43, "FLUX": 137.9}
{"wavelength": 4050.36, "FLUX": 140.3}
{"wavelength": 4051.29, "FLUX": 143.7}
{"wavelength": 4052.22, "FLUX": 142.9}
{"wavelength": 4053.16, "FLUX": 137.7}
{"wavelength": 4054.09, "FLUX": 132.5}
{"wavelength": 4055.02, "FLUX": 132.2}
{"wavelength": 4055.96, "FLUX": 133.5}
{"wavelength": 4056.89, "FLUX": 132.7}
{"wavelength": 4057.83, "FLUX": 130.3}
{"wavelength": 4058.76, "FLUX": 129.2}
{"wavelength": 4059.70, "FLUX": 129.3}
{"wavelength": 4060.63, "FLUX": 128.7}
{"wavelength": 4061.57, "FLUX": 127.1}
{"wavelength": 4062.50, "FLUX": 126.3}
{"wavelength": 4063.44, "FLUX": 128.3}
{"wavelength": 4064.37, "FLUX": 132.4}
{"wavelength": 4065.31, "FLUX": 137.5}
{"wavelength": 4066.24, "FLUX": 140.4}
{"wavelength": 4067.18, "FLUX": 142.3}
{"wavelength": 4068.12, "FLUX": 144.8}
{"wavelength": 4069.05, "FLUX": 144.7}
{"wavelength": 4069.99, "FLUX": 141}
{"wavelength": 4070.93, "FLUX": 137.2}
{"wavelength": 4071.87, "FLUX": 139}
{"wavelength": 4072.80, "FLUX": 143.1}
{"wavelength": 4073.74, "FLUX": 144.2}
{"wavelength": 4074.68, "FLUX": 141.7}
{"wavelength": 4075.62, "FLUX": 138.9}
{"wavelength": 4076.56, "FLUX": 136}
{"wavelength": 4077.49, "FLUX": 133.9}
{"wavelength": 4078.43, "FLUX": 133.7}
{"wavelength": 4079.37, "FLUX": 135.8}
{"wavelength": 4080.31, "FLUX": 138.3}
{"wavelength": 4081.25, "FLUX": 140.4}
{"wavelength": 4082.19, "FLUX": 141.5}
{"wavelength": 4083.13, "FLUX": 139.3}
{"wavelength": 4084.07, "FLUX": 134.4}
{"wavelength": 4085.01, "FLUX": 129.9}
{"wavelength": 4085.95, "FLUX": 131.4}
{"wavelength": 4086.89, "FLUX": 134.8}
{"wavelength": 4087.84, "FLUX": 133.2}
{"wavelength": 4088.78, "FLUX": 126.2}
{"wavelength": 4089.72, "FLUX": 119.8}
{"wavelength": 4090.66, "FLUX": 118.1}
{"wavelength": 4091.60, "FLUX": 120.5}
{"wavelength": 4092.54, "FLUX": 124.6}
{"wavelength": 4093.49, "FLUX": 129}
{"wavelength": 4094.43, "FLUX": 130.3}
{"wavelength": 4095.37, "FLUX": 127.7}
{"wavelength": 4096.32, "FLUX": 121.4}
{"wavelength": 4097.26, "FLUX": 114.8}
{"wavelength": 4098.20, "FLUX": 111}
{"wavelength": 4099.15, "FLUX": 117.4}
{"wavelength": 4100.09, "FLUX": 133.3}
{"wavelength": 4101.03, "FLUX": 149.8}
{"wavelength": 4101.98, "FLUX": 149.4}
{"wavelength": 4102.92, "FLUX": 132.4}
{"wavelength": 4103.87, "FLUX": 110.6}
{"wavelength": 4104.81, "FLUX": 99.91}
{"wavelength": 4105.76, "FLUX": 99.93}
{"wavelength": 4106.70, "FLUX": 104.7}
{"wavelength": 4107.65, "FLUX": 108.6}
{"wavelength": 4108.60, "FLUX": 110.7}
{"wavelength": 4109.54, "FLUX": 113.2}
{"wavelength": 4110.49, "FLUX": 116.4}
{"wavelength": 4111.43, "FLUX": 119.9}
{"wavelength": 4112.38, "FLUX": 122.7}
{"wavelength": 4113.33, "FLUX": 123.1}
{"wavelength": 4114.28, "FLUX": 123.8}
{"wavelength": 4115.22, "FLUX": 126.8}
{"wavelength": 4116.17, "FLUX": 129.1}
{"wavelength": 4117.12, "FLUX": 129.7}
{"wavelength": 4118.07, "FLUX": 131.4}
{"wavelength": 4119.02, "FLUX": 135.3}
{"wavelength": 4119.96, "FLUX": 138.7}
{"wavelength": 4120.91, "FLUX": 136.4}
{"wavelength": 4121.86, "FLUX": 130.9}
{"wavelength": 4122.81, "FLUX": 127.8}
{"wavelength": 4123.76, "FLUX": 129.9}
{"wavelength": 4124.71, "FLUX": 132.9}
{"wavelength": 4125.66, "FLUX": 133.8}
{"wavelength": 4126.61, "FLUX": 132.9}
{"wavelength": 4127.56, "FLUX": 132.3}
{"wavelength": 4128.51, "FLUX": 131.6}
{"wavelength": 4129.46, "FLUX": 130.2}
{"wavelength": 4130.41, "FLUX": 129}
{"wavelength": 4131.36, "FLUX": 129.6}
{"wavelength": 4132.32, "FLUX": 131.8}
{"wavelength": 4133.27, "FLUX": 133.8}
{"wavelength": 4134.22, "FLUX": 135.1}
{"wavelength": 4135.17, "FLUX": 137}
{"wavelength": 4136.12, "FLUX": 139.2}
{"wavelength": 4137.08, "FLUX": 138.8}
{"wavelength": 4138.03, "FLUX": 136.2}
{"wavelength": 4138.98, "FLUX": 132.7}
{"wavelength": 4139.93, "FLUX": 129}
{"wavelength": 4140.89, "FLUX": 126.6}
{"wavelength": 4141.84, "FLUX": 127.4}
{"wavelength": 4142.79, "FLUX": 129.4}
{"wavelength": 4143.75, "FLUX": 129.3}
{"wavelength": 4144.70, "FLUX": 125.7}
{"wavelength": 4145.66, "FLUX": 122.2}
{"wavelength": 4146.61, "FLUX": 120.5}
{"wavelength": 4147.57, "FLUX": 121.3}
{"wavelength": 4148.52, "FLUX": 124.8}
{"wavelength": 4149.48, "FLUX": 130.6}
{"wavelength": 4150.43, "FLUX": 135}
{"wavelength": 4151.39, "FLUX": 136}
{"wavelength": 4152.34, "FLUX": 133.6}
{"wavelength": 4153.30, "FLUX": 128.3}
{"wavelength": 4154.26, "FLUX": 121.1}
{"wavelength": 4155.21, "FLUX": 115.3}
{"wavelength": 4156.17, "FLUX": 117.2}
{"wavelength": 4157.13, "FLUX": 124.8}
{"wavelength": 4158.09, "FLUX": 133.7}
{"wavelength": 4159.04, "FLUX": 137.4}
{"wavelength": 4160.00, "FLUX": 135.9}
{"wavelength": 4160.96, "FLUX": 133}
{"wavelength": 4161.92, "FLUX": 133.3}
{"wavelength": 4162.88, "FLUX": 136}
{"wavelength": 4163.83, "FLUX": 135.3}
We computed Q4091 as 2.0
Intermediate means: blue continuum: 137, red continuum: 131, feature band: 128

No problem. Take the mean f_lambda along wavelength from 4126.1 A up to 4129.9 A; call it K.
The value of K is 132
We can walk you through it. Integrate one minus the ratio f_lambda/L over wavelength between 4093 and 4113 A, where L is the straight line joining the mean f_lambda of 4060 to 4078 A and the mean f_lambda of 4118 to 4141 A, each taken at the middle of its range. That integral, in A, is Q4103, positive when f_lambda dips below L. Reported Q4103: 2.2 A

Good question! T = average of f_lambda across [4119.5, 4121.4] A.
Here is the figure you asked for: 137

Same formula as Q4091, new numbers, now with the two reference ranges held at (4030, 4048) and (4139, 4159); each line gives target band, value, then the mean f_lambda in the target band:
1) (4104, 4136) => 1.05 A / 126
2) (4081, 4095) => 0.36 A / 130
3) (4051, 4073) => 0.12 A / 136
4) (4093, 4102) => 0.35 A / 127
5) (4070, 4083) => -0.40 A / 139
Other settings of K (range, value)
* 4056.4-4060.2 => 130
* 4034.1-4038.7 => 143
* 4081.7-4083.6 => 140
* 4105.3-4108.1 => 104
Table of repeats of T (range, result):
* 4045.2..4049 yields 132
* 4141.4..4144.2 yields 129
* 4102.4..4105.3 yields 115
